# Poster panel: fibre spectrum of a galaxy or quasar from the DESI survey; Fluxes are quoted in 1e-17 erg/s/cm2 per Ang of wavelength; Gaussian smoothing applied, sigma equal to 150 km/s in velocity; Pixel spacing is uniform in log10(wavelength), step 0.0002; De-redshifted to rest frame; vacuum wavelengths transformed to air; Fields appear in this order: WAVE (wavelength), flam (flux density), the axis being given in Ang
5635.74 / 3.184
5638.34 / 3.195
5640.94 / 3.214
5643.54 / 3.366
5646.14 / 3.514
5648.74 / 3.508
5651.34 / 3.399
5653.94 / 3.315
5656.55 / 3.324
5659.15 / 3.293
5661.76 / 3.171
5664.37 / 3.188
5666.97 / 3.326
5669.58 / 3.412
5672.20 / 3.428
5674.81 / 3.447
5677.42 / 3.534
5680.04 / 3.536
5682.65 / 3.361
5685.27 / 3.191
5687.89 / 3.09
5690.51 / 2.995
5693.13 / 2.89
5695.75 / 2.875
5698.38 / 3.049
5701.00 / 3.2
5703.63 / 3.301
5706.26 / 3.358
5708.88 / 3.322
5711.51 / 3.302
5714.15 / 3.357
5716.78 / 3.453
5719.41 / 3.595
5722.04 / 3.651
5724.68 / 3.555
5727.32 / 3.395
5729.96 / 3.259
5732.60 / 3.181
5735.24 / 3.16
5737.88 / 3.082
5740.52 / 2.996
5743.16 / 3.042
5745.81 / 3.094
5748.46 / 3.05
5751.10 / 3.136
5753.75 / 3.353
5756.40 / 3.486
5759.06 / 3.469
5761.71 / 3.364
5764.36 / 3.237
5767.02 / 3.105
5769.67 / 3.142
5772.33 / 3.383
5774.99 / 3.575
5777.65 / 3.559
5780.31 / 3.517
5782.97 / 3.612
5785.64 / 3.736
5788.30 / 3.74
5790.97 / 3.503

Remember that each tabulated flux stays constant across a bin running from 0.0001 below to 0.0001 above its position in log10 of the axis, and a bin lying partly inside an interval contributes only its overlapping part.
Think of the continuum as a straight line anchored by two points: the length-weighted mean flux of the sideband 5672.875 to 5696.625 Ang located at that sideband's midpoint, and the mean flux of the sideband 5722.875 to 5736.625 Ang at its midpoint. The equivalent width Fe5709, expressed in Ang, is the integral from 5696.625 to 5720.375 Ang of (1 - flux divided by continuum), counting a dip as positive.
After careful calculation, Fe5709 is -0.3 Ang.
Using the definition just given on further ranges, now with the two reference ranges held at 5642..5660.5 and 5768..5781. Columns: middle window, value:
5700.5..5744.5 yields 1.3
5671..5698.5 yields 1.4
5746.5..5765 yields 0.7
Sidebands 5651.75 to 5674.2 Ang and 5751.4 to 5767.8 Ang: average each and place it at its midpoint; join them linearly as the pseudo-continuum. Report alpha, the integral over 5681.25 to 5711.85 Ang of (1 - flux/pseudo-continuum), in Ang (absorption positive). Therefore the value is 1.5 Ang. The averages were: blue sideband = 3.32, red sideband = 3.33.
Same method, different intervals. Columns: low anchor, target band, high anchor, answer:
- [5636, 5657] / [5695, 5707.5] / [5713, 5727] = 1.1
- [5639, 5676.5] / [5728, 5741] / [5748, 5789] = 0.9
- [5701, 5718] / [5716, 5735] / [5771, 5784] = -0.3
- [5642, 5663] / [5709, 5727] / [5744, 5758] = -1.1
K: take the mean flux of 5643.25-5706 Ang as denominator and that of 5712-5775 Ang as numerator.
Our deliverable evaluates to 1.0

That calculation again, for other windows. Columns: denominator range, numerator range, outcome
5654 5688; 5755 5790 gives 1.04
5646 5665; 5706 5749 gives 0.99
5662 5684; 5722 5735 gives 0.99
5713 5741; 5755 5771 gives 0.99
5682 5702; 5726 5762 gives 1.05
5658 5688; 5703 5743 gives 0.99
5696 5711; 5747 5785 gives 1.04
